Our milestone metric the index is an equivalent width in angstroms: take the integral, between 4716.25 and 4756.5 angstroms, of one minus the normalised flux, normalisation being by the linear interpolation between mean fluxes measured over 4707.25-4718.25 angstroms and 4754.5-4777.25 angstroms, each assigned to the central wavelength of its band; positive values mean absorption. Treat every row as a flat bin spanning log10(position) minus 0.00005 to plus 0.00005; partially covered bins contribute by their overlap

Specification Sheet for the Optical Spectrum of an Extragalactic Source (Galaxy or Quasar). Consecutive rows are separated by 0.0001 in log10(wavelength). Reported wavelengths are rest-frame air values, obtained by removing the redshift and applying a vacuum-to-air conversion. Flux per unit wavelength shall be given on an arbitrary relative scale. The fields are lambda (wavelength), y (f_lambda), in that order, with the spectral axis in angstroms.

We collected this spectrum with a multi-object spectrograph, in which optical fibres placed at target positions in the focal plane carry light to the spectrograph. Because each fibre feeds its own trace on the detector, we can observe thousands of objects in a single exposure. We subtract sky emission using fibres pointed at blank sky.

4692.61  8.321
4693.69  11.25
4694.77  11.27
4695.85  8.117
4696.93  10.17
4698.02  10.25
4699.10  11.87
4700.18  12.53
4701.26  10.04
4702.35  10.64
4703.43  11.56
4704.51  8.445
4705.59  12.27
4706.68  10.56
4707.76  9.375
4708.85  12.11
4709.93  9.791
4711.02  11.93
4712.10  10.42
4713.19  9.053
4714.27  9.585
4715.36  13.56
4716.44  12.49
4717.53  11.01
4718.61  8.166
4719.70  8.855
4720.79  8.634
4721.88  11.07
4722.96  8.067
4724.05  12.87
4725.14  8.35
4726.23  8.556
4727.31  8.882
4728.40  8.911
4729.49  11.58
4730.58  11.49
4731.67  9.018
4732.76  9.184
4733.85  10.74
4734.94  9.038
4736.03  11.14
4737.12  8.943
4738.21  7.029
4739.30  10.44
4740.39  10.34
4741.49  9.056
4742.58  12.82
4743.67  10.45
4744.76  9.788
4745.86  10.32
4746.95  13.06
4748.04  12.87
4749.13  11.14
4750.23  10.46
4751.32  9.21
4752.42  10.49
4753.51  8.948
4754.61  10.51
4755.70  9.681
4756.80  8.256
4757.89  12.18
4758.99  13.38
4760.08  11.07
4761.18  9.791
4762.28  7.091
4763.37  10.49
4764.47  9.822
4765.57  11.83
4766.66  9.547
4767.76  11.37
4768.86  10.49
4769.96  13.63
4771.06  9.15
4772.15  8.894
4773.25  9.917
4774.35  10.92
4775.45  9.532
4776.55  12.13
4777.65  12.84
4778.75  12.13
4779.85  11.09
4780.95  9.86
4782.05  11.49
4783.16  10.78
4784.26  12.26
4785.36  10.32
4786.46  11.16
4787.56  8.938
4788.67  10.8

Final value 2.4 angstroms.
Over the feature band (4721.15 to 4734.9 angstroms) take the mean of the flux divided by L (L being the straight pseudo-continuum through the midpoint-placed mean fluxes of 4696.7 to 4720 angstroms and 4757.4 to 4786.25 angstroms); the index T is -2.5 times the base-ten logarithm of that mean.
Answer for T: 0.09 mag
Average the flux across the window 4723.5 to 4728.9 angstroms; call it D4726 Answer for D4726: 9.52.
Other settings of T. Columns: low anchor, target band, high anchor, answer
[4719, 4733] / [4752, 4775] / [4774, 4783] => 0.04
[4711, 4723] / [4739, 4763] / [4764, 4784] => 0.01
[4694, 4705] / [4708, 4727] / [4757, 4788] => 0.04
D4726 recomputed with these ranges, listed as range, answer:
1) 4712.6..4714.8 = 9.34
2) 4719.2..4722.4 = 9.5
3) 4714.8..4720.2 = 10.8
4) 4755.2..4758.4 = 10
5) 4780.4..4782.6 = 10.7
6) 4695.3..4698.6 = 9.54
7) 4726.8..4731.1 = 10.2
